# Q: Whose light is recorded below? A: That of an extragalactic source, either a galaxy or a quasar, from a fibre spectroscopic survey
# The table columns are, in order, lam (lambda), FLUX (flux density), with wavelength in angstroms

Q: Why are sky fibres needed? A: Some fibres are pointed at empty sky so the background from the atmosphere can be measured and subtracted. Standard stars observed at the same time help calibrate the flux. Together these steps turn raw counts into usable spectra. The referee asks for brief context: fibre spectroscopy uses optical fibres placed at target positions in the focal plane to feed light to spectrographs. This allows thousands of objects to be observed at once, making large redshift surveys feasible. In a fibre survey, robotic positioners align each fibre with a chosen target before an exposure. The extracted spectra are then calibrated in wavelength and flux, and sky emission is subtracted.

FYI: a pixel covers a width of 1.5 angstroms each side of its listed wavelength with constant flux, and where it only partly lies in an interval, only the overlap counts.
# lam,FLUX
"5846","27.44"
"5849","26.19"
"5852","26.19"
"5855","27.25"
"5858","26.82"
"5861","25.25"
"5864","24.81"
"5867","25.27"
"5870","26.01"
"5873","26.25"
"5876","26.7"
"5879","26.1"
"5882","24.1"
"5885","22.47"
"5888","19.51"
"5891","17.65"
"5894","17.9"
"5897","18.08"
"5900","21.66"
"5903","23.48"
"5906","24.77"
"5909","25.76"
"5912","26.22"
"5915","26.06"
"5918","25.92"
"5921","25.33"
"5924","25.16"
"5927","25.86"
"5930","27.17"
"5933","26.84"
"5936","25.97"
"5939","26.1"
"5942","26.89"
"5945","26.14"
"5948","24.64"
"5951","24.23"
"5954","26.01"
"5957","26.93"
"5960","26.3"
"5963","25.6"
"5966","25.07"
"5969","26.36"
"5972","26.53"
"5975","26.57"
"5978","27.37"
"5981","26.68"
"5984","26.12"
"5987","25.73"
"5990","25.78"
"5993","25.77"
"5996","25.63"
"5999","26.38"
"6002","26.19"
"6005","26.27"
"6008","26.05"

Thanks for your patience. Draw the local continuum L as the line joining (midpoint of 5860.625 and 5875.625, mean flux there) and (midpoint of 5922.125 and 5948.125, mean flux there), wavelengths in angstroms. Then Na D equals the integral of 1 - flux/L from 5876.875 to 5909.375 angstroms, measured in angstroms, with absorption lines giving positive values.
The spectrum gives 4.9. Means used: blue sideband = 25.6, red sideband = 26.2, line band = 21.9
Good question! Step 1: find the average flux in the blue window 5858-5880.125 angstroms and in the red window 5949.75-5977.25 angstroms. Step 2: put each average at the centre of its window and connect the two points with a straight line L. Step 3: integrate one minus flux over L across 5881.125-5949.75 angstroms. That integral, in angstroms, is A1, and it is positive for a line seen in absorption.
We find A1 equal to 4.9 angstroms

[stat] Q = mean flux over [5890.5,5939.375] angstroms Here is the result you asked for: 24.2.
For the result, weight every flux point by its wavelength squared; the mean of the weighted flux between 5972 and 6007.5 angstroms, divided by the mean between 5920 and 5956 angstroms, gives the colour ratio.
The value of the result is 1.03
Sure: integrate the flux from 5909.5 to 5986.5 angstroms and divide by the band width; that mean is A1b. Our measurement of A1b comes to 26.1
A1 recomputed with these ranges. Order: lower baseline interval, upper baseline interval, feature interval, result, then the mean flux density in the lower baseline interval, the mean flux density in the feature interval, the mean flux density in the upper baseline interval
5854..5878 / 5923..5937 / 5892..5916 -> 3.07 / 26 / 22.8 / 26.2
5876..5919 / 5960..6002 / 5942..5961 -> -0.60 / 22.9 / 25.8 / 26.1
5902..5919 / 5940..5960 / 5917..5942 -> -0.46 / 25.4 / 26.1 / 25.9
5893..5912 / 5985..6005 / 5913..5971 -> -4.97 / 22.4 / 25.9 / 25.9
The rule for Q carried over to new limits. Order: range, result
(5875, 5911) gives 22.3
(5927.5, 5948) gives 26.3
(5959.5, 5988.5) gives 26.2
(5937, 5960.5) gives 25.9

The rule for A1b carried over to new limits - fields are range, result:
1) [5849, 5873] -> 26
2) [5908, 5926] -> 25.7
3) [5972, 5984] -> 26.7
